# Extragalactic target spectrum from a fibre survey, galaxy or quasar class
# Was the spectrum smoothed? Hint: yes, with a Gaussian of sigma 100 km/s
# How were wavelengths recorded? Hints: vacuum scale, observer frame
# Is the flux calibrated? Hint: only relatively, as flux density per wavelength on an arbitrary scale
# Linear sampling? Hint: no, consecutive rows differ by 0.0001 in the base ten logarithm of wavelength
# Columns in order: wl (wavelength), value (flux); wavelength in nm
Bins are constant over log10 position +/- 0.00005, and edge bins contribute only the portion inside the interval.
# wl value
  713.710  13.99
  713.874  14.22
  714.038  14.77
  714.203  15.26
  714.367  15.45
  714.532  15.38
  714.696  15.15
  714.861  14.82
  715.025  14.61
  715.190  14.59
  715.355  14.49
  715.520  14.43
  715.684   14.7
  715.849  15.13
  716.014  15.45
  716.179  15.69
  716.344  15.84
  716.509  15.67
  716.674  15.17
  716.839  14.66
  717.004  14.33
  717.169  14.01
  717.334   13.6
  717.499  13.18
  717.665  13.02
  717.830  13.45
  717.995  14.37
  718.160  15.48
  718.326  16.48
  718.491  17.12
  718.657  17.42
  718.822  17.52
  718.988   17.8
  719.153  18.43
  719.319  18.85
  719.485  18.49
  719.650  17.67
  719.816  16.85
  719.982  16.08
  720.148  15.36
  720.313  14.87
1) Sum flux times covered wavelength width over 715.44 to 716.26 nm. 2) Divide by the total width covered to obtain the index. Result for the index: 15.1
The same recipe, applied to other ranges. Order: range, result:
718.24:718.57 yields 16.8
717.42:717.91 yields 13.2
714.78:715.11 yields 14.7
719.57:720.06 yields 16.9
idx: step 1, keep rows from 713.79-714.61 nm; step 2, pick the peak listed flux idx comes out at 15.45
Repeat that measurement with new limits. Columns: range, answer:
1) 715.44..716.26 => 15.69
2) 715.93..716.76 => 15.84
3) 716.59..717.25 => 15.17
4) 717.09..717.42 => 14.01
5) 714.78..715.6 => 14.82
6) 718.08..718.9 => 17.52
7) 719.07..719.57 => 18.85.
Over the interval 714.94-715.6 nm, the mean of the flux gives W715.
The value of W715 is 14.5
